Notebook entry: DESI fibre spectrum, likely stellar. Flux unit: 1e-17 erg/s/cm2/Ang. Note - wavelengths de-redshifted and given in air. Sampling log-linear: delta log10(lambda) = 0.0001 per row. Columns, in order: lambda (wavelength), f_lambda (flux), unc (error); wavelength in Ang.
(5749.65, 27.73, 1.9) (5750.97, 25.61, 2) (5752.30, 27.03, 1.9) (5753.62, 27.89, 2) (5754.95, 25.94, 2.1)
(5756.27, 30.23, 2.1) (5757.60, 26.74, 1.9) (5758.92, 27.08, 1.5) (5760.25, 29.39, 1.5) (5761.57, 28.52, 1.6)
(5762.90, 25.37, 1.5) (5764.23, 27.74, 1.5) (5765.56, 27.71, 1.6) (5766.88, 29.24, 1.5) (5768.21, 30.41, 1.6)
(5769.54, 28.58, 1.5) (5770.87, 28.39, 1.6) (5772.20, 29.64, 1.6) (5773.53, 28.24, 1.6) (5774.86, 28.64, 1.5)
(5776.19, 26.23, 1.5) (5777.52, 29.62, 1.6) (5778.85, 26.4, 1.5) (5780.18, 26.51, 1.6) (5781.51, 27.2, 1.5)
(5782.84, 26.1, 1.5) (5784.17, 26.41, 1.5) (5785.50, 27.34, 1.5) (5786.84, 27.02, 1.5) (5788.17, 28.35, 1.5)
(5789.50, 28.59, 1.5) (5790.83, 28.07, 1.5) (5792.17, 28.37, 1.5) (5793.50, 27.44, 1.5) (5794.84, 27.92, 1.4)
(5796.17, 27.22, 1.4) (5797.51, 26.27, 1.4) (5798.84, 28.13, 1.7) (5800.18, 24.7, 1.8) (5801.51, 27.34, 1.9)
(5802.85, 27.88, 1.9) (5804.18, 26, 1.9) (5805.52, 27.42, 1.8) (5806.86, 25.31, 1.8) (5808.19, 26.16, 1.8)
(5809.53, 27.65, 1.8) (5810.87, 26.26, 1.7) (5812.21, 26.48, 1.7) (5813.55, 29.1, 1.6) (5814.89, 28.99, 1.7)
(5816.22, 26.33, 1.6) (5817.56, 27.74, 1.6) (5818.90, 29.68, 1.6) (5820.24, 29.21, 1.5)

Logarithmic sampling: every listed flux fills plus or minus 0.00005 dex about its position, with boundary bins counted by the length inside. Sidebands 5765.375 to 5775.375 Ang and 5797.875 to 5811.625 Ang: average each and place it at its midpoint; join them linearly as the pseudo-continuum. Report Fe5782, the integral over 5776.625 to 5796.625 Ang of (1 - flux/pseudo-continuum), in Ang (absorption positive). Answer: 0.3 Ang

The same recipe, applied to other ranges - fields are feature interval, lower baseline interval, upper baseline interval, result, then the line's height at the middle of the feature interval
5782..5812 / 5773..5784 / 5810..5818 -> 0.36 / 27.4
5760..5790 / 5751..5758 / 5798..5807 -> -0.82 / 27.1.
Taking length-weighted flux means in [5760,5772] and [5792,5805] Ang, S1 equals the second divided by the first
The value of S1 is 0.95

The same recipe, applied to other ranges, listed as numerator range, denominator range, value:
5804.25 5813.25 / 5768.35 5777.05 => 0.94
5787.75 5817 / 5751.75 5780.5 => 0.97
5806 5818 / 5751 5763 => 0.98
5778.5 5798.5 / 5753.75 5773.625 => 0.97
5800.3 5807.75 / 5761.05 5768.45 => 0.95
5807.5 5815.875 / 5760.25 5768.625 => 0.97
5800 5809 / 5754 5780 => 0.94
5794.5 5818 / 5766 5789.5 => 0.97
